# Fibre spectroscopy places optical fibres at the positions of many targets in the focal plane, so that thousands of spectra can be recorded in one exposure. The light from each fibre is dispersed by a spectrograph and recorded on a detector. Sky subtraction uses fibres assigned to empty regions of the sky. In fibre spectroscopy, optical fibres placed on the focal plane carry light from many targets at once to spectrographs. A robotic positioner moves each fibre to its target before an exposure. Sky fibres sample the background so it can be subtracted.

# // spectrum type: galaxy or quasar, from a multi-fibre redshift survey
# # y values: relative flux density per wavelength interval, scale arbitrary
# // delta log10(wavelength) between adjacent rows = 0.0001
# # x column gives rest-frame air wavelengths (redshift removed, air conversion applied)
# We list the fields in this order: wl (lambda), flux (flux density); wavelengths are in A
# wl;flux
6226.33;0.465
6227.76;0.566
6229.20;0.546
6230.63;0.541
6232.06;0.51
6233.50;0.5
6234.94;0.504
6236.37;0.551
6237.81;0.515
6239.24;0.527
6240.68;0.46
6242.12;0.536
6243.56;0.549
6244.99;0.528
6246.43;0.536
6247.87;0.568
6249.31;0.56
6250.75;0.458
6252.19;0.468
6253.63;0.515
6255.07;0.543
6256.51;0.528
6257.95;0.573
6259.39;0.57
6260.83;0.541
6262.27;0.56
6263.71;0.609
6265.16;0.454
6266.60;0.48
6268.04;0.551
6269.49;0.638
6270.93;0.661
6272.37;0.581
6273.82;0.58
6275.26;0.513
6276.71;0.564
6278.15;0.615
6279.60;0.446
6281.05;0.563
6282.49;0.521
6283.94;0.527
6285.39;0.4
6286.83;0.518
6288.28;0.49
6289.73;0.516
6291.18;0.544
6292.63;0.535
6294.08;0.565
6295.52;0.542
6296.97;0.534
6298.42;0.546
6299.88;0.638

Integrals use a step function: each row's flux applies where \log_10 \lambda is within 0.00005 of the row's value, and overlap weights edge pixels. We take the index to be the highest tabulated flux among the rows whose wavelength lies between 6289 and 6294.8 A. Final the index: 0.565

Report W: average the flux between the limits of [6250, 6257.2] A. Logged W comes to 0.502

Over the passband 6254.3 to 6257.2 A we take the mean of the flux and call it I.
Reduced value 0.535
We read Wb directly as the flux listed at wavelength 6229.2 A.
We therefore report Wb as 0.546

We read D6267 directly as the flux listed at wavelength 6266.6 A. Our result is 0.48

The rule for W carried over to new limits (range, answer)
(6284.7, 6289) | 0.47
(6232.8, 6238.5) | 0.517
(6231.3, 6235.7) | 0.506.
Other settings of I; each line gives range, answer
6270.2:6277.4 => 0.58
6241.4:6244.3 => 0.543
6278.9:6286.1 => 0.491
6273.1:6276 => 0.547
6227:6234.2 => 0.532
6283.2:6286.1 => 0.463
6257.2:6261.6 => 0.562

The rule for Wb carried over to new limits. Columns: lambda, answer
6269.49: 0.638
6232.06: 0.51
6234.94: 0.504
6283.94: 0.527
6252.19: 0.468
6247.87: 0.568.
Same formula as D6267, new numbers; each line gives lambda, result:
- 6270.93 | 0.661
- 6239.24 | 0.527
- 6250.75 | 0.458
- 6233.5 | 0.5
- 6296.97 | 0.534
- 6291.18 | 0.544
